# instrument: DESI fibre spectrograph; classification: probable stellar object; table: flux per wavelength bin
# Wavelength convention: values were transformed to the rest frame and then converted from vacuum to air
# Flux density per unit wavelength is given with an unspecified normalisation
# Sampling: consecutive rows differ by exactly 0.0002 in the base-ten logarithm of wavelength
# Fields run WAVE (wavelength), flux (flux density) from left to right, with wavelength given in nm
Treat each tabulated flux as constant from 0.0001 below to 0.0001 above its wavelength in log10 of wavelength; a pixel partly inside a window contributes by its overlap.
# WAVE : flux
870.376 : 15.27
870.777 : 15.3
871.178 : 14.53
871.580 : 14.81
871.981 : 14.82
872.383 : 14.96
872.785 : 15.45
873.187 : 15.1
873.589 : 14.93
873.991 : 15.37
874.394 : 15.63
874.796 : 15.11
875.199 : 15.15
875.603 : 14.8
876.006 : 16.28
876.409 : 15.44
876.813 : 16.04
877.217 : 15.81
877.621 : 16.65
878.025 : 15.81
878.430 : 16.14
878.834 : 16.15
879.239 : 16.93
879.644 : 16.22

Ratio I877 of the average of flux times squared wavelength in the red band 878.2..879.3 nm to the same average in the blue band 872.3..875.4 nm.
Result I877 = 1.08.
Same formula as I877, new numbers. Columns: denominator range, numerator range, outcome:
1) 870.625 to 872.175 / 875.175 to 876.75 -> 1.05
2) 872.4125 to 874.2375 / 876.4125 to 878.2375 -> 1.06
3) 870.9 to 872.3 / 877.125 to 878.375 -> 1.11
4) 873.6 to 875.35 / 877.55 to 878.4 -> 1.06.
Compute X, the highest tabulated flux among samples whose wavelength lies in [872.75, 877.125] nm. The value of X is 16.28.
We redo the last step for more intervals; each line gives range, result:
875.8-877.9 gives 16.65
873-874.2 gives 15.37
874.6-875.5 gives 15.15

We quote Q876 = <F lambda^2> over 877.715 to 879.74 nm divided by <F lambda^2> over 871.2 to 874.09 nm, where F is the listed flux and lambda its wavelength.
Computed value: 1.10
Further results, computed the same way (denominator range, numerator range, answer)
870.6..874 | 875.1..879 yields 1.07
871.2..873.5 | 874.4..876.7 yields 1.04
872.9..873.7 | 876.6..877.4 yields 1.06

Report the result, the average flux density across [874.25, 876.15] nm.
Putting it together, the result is 15.4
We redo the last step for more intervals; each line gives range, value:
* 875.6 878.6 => 15.9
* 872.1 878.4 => 15.5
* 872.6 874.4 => 15.3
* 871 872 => 14.7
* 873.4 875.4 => 15.2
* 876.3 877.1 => 15.8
